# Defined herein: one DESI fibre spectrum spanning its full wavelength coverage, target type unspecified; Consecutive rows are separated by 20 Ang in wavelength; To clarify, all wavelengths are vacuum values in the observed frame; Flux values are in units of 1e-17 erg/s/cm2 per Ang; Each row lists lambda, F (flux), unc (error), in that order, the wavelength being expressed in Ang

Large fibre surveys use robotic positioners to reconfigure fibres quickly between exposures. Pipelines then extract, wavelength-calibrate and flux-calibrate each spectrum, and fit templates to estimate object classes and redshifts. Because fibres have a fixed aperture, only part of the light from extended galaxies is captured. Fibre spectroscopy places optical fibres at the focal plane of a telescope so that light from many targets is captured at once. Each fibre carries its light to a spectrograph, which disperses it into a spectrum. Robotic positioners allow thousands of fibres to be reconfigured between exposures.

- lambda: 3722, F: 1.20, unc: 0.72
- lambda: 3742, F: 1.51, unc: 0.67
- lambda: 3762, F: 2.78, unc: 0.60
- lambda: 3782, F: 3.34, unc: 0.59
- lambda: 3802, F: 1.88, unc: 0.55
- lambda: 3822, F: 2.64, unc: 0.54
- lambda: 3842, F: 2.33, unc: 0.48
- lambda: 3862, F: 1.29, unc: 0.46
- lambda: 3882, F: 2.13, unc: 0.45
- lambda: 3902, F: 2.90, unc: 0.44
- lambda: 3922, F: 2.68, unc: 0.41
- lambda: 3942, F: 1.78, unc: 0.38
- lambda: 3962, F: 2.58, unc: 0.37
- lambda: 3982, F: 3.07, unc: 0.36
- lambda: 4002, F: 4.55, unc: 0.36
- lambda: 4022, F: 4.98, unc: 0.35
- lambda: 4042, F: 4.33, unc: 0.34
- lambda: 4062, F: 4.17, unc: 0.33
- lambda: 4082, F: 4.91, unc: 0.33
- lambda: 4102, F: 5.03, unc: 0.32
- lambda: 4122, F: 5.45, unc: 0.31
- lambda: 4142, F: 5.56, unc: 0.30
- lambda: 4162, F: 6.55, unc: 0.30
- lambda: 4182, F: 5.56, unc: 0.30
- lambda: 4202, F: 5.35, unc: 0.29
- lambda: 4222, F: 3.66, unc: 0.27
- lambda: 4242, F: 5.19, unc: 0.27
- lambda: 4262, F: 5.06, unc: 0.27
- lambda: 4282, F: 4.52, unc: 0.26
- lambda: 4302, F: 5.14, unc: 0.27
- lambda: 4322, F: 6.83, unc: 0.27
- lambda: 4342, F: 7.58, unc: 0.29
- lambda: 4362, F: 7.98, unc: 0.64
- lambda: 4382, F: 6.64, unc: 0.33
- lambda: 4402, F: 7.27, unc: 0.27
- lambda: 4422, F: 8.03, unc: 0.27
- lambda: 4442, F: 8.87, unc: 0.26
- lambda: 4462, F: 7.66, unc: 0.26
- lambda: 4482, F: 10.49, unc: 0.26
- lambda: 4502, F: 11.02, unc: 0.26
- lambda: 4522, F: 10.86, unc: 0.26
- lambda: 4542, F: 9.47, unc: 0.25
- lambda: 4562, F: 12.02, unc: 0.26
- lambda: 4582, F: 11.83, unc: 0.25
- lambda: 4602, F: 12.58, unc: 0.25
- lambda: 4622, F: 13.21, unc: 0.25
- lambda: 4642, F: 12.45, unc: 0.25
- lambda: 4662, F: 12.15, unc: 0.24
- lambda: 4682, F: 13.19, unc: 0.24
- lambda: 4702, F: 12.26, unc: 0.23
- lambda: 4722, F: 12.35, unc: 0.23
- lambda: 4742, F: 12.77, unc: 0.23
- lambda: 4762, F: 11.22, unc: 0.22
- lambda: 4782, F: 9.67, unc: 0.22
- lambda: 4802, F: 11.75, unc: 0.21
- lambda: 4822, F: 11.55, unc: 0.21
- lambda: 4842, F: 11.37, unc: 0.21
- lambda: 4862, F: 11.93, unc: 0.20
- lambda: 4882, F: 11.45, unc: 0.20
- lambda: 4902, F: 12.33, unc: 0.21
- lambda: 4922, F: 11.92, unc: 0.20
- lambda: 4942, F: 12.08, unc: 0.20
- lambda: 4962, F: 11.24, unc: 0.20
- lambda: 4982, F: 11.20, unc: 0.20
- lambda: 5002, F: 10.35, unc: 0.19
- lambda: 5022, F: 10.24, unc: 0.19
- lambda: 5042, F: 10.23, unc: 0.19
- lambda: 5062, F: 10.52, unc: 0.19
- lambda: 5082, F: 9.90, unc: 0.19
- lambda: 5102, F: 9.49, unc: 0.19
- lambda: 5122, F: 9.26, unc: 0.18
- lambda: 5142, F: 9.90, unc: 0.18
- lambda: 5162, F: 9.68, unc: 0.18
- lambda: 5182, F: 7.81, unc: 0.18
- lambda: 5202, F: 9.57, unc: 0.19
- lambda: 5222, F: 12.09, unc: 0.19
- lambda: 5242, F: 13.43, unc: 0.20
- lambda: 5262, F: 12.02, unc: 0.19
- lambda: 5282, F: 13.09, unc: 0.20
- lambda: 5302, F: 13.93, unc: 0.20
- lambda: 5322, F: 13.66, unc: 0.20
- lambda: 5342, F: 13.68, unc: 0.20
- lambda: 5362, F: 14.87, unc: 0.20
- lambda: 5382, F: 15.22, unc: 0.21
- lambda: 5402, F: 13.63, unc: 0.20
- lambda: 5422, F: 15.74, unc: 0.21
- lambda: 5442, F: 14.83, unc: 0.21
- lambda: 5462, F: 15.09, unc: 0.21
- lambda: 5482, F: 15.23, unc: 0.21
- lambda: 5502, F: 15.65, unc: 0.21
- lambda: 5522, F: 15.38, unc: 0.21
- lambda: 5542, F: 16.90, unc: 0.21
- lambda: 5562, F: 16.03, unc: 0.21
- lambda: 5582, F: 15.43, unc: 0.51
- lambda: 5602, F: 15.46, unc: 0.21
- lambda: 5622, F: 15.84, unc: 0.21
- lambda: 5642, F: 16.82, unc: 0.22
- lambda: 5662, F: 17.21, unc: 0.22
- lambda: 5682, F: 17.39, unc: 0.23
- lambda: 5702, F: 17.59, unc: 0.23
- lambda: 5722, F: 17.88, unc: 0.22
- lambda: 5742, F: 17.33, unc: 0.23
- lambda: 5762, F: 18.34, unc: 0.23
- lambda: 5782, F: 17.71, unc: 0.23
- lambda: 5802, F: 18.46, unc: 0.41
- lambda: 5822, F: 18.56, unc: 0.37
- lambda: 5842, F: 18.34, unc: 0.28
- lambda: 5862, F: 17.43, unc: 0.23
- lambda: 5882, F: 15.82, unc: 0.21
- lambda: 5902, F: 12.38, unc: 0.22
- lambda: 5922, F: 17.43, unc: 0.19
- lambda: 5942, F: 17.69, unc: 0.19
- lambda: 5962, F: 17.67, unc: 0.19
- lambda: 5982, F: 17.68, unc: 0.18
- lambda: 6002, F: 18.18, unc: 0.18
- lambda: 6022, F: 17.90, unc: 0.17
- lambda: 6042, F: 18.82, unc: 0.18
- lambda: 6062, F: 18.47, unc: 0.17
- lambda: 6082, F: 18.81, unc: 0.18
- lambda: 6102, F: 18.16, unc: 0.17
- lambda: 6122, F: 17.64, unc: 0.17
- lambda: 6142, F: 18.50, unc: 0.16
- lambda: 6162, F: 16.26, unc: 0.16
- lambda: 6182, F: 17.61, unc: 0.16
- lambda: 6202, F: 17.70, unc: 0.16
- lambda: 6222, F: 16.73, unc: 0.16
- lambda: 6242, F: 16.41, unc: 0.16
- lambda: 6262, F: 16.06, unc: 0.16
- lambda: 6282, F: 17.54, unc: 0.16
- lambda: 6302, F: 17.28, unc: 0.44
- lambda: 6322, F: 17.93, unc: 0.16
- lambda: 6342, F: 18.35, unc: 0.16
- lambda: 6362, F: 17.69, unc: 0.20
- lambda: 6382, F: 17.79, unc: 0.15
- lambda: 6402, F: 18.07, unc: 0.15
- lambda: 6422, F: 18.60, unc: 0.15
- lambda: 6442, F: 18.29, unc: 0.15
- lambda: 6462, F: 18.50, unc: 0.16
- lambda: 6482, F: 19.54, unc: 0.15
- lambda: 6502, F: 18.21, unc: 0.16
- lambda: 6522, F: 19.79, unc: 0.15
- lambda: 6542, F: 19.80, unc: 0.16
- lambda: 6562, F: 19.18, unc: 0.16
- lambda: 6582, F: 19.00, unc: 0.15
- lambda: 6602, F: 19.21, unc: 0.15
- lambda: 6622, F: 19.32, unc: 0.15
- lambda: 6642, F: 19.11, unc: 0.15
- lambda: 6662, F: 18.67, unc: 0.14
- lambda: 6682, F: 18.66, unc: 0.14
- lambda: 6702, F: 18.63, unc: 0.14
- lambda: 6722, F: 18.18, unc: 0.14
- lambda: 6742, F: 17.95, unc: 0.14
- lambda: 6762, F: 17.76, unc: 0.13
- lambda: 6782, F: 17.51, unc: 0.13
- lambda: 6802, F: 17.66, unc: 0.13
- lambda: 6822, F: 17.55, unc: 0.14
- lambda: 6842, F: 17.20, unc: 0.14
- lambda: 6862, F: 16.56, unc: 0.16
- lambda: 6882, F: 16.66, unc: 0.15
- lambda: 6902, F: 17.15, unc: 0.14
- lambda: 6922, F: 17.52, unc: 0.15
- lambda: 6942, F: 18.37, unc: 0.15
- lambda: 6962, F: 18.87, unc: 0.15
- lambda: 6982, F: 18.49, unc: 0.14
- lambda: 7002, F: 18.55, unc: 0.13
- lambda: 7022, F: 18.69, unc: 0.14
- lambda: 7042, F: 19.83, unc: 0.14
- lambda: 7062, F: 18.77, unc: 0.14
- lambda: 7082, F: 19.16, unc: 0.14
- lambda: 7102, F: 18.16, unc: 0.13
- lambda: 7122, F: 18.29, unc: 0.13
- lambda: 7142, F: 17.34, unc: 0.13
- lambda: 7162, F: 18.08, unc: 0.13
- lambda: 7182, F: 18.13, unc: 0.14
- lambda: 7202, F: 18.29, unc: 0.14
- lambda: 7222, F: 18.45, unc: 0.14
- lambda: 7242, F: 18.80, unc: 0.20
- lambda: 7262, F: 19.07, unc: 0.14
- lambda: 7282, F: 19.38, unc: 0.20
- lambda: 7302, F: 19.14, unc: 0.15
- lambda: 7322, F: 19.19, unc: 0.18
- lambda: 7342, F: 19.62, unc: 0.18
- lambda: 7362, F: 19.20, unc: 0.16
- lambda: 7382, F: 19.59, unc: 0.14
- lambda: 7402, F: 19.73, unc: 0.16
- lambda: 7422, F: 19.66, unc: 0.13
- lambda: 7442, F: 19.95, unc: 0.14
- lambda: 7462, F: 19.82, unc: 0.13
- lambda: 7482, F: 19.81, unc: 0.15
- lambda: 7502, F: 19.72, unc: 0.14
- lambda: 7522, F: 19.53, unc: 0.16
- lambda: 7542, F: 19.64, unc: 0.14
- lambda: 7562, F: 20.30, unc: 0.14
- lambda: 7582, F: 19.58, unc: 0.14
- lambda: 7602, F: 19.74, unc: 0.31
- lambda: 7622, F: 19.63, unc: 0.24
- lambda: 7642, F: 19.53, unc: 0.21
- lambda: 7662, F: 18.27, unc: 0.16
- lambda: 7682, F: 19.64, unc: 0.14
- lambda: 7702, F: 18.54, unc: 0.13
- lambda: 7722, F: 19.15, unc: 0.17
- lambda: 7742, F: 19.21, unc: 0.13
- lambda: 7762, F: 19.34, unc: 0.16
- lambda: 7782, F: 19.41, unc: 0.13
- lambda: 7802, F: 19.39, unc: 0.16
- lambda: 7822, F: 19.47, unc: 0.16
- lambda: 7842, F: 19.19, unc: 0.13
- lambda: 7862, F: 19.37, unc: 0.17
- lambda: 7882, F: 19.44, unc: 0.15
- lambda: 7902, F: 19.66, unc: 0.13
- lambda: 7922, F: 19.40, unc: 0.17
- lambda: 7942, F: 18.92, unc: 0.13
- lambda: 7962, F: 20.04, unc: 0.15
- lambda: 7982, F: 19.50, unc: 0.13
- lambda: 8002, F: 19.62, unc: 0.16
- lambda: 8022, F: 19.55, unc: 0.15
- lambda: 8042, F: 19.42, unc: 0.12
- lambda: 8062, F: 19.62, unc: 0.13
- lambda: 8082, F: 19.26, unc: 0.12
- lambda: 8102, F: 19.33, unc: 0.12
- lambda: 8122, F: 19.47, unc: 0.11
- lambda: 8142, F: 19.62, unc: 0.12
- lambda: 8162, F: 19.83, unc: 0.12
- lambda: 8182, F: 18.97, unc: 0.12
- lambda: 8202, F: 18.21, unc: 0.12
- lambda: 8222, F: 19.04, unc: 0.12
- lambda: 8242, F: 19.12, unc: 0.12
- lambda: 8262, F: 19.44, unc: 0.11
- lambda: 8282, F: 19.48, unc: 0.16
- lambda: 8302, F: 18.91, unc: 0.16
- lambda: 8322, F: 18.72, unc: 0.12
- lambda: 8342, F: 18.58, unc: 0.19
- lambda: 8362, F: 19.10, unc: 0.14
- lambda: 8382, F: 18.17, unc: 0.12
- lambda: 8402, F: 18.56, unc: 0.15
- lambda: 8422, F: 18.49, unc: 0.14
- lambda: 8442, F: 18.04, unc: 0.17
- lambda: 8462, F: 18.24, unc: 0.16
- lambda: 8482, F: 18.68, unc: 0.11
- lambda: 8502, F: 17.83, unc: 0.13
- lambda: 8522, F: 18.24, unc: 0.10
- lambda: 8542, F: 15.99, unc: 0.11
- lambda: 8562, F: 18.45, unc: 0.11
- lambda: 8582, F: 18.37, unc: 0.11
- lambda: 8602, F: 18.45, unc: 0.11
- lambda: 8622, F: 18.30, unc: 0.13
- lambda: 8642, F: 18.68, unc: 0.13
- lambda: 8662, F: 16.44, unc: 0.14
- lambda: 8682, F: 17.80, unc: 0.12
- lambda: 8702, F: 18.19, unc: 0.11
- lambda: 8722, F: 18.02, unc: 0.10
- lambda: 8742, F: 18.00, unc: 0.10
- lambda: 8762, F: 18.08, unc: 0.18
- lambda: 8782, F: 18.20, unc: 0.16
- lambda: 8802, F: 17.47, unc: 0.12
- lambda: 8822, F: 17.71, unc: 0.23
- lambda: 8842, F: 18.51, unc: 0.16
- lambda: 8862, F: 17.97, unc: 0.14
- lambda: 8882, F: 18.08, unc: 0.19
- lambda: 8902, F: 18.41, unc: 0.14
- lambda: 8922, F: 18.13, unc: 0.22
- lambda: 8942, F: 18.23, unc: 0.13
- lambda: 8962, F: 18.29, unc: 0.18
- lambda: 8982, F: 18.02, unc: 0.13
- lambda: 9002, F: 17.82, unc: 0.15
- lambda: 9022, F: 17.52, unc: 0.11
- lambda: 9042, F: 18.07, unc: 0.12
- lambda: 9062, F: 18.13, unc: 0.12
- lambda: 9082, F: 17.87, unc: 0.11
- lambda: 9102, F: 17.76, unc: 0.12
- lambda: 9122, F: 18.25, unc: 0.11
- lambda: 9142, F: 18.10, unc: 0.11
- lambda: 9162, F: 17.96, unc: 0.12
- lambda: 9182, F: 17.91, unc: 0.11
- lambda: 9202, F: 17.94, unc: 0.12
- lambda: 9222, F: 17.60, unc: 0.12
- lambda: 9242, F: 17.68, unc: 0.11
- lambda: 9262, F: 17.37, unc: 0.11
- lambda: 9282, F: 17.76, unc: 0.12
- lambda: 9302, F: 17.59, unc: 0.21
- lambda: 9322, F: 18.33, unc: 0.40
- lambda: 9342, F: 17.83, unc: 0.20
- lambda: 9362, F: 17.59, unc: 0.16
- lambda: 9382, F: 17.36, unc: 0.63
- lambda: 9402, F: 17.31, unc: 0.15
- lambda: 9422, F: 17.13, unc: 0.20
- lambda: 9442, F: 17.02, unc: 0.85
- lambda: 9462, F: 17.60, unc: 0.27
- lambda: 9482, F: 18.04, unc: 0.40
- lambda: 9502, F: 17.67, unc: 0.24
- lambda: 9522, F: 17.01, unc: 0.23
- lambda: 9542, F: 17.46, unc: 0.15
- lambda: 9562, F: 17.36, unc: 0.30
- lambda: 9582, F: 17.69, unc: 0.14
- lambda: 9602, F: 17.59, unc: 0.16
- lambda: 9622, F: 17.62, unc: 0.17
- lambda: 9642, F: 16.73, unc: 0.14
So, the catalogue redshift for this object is 0.000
